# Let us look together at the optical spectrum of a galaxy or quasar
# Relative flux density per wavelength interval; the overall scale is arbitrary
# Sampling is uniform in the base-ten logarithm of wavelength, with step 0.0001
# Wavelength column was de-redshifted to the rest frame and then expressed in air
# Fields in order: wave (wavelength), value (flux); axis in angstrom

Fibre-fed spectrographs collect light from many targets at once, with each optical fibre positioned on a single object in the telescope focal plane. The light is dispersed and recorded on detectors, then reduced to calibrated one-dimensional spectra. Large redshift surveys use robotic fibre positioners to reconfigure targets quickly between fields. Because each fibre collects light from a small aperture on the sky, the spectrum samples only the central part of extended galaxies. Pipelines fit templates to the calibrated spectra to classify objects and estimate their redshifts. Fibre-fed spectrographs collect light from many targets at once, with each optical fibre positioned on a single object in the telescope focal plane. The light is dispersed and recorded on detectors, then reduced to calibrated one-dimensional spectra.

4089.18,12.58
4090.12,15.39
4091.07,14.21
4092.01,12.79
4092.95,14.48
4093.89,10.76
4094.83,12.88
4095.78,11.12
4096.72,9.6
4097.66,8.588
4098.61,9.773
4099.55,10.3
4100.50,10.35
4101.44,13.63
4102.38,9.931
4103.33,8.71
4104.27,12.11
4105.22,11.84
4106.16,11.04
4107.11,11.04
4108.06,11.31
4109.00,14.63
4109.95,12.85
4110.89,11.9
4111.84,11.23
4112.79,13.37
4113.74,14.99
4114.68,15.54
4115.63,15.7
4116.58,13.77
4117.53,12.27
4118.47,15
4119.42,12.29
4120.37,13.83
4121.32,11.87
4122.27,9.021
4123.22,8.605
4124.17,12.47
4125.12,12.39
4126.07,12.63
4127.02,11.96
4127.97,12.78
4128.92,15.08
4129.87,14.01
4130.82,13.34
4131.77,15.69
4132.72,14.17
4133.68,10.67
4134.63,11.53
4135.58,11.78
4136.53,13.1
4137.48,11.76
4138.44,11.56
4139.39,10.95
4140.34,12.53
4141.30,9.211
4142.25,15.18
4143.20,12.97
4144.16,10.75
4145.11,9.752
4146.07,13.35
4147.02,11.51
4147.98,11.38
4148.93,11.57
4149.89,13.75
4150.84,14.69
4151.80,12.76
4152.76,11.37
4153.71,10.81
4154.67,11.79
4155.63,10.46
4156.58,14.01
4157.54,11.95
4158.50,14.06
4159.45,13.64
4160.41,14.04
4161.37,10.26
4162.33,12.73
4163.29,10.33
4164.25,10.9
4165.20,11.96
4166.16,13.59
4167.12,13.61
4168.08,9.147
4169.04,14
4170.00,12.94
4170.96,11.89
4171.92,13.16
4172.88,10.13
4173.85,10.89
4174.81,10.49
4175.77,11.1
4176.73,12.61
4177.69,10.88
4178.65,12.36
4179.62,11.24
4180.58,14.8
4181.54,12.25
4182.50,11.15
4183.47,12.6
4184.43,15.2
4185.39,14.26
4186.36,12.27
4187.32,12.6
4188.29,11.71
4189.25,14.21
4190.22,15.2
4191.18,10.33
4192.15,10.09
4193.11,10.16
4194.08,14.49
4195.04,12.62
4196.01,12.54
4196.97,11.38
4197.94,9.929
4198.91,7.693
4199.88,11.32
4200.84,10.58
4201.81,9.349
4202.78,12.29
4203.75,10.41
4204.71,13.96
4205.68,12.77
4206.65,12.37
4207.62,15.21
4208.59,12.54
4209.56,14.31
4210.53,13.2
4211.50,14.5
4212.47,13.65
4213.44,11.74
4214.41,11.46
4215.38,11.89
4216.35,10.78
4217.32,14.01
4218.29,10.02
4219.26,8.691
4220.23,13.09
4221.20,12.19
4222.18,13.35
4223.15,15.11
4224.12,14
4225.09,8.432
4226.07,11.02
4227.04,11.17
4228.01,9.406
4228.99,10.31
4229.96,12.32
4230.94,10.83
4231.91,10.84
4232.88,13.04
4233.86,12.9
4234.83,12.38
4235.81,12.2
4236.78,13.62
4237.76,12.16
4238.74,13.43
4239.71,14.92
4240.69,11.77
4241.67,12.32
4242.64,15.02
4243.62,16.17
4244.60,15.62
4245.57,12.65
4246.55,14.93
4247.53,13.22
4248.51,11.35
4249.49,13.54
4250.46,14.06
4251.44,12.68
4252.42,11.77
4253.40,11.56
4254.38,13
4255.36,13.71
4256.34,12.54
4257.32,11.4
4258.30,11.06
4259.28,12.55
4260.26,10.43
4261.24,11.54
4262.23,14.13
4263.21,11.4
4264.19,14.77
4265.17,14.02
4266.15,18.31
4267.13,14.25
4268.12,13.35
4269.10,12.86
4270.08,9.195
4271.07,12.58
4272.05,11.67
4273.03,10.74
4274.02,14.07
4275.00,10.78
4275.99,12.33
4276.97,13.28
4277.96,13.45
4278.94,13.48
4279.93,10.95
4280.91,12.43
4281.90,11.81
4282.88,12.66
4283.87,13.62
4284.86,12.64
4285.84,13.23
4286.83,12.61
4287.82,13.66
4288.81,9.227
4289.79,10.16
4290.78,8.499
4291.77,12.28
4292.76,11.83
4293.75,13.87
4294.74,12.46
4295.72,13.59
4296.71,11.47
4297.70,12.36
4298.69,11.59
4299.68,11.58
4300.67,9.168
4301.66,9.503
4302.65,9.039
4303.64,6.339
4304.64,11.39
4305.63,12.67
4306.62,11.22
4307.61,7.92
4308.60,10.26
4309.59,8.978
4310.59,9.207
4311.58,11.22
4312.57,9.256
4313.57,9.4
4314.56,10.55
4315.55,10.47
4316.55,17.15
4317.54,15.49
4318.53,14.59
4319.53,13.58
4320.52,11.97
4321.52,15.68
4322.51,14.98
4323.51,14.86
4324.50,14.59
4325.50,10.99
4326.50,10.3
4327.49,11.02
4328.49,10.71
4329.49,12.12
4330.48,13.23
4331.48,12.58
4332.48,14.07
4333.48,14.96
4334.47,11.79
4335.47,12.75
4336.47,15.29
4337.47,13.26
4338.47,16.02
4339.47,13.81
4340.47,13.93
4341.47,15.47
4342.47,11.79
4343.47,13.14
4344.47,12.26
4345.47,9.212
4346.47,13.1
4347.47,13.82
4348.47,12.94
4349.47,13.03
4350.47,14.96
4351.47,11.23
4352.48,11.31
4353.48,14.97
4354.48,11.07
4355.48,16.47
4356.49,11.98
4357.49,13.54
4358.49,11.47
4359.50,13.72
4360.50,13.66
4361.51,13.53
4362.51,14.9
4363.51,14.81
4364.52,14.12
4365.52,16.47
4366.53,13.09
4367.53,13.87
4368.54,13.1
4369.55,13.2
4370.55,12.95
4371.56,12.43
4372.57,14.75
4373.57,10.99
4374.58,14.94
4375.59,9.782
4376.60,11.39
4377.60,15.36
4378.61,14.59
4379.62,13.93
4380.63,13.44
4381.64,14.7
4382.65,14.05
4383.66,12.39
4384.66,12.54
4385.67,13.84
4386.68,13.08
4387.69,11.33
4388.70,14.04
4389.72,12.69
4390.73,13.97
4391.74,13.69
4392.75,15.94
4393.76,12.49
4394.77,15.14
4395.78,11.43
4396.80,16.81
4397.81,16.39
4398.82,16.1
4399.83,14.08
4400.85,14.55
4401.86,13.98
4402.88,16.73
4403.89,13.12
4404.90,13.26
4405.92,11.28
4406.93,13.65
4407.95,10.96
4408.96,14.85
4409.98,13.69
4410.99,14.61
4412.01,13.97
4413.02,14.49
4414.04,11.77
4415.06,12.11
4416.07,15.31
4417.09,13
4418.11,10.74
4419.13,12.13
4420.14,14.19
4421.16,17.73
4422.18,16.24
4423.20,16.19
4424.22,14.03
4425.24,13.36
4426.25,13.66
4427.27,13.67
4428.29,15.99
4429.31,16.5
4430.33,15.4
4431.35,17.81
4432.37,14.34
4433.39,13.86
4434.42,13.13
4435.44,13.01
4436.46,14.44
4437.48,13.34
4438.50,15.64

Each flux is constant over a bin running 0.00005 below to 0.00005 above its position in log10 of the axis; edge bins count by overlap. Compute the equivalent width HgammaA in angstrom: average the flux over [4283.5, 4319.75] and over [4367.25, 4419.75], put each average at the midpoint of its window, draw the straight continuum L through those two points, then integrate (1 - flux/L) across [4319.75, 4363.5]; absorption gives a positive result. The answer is -3.14 angstrom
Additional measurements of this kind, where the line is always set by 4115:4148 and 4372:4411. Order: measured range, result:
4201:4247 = 1.40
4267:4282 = 0.96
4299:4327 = 3.80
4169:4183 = 0.81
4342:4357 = 0.82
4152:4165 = 0.56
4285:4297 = 1.16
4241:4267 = -0.38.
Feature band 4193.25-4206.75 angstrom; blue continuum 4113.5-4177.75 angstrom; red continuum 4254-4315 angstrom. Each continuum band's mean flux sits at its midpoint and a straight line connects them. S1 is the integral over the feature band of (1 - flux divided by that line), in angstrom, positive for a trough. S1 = 0.7 angstrom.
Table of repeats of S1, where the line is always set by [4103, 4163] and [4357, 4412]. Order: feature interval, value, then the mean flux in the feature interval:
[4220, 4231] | 1.0 angstrom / 11.8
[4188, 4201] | 1.2 angstrom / 11.6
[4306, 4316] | 2.6 angstrom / 9.89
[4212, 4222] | 0.8 angstrom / 11.8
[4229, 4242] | 0.5 angstrom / 12.4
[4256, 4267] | 0.1 angstrom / 13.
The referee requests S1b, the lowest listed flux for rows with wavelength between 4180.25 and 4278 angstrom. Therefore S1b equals 7.693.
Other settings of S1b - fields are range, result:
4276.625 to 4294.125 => 8.499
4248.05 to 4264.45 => 10.43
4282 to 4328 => 6.339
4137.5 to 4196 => 9.147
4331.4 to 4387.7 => 9.212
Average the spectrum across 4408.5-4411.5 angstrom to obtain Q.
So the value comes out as 14.4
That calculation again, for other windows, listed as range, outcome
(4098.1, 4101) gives 10.1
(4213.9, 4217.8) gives 12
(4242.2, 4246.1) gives 14.9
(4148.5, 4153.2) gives 12.8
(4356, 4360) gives 12.7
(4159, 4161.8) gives 12.7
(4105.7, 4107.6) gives 11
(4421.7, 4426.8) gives 14.7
